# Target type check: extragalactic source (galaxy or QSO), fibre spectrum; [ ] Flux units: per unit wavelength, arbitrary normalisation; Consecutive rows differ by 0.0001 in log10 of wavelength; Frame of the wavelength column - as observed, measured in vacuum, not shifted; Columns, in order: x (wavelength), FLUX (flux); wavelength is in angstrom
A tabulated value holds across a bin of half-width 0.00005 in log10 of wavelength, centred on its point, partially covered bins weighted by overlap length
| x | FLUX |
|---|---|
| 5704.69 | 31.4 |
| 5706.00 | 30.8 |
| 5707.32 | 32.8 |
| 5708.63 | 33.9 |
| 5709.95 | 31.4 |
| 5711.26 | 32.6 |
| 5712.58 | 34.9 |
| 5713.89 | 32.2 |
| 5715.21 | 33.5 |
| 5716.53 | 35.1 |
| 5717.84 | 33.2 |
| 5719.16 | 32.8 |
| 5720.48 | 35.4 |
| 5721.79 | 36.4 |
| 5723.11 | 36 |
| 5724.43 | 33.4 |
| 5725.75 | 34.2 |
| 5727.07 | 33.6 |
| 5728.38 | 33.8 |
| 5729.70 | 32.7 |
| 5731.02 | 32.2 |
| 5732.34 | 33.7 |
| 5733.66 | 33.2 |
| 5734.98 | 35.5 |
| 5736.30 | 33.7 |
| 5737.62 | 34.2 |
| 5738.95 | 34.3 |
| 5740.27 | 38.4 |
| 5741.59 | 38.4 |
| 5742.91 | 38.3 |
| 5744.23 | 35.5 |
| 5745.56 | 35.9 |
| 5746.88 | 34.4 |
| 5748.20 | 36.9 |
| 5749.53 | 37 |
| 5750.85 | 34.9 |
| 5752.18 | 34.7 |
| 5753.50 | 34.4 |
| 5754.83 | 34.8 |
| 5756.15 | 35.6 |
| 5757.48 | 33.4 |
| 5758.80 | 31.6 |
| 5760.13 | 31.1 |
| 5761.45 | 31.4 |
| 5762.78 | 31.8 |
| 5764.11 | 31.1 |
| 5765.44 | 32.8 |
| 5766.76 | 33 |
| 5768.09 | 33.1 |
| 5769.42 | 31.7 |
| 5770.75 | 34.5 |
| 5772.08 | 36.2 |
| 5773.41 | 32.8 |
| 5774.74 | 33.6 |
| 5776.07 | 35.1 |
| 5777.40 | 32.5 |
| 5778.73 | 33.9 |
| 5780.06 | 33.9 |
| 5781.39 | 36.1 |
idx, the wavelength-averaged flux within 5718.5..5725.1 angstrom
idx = 34.8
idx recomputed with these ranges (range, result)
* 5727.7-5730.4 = 33.3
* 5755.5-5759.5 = 33.5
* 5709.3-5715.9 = 32.9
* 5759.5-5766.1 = 31.7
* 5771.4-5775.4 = 34.2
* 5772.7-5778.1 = 33.5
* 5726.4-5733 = 33.2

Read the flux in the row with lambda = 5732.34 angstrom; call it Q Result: 33.7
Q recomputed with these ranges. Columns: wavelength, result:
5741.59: 38.4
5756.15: 35.6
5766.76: 33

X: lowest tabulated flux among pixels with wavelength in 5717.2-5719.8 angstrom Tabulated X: 32.8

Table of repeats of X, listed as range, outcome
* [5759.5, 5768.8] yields 31.1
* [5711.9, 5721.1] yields 32.2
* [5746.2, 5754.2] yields 34.4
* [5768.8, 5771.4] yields 31.7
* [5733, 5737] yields 33.2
